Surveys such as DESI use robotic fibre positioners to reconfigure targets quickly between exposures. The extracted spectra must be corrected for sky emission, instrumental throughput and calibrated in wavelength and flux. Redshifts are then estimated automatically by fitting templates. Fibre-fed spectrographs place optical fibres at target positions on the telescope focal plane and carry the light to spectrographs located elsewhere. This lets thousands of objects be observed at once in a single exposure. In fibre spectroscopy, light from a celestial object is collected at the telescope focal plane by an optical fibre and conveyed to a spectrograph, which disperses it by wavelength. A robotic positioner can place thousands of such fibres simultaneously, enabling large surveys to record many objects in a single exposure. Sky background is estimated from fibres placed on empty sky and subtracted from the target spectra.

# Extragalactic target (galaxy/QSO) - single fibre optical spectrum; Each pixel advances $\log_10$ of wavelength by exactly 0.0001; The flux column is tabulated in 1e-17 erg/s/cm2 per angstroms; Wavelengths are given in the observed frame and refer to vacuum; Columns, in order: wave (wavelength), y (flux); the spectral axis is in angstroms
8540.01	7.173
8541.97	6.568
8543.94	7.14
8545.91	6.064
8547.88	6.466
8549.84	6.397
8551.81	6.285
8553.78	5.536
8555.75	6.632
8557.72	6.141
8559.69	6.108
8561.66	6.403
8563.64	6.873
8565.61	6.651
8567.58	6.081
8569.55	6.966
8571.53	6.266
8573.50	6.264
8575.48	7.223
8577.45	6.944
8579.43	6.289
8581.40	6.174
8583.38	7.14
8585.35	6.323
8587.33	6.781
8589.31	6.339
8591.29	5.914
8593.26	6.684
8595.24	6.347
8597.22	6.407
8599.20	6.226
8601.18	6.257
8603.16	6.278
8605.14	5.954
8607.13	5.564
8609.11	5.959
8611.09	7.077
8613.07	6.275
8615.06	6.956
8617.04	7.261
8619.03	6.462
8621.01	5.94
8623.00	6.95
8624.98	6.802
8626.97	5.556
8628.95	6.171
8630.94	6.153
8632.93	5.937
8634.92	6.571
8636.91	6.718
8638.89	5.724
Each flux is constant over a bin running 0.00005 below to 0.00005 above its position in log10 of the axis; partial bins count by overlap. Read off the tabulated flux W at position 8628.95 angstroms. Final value 6.171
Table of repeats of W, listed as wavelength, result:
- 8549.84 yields 6.397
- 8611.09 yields 7.077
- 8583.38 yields 7.14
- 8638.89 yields 5.724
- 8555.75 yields 6.632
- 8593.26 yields 6.684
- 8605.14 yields 5.954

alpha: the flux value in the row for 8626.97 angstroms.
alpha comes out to 5.556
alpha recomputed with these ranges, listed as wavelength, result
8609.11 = 5.959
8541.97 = 6.568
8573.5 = 6.264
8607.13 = 5.564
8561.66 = 6.403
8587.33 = 6.781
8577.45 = 6.944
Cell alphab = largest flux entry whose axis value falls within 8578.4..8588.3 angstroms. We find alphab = 7.14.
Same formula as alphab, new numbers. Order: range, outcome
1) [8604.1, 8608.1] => 5.954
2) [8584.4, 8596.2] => 6.781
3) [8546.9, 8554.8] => 6.466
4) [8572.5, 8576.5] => 7.223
